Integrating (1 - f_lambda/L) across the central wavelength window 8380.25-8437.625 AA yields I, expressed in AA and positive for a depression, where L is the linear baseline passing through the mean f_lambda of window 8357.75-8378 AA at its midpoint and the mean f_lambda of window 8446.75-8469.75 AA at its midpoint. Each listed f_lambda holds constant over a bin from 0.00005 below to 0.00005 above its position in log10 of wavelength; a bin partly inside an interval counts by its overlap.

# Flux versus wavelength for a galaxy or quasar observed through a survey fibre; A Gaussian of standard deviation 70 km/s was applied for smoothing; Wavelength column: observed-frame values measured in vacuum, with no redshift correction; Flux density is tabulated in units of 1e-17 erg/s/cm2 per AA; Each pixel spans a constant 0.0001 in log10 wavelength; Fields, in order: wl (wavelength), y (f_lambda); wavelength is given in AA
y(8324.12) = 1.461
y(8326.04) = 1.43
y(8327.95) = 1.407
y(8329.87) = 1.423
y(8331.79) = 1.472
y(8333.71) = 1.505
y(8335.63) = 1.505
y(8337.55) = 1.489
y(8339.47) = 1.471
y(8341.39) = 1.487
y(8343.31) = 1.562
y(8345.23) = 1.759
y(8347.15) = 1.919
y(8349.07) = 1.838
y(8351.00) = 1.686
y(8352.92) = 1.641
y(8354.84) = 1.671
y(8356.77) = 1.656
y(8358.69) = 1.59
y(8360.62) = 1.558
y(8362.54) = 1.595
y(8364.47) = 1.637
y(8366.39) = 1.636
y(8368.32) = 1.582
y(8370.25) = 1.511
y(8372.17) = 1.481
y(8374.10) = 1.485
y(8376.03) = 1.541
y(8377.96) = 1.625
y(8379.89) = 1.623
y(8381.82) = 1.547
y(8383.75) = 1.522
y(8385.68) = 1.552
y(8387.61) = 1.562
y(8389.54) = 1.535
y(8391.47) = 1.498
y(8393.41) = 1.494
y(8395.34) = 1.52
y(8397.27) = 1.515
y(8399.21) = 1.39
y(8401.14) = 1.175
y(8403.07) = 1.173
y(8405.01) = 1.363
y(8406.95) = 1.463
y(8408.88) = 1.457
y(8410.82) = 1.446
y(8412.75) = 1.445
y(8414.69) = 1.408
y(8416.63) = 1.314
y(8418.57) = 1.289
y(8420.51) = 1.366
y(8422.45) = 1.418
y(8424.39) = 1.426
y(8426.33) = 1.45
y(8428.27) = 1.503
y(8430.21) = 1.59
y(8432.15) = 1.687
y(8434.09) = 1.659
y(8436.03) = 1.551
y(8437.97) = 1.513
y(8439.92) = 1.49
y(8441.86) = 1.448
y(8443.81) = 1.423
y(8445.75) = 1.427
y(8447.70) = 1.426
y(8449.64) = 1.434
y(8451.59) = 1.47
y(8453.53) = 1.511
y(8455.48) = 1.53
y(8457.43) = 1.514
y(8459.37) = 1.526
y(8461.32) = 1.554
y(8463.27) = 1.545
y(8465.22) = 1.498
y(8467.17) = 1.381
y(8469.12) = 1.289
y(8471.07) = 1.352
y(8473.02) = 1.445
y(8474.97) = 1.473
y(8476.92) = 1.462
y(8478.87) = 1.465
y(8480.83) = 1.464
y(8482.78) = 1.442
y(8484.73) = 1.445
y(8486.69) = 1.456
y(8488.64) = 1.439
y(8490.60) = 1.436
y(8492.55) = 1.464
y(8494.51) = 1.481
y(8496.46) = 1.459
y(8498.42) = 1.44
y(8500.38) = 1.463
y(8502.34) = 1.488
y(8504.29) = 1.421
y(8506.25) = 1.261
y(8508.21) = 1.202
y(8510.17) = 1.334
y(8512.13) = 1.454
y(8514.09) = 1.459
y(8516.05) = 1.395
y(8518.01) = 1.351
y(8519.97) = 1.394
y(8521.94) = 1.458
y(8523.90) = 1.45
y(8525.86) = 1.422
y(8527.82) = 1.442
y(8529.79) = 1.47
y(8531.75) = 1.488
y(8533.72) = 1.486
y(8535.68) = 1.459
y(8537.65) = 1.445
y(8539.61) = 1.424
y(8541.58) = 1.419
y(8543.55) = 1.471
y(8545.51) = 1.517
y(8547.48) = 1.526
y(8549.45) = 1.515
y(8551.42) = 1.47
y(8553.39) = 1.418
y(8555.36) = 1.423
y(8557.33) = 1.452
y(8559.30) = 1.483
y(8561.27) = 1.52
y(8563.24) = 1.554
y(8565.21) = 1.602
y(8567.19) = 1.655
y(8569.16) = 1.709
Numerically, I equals 2.4 AA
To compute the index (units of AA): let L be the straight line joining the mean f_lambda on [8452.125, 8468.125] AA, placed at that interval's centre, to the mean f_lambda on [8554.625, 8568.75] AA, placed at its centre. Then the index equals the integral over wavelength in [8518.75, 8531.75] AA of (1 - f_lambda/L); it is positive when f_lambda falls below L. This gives 0.7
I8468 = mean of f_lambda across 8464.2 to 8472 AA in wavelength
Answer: 1.38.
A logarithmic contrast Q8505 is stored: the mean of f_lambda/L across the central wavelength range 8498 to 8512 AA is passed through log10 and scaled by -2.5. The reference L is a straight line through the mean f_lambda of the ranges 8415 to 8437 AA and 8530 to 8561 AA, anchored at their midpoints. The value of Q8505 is 0.073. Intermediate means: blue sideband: 1.48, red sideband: 1.47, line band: 1.37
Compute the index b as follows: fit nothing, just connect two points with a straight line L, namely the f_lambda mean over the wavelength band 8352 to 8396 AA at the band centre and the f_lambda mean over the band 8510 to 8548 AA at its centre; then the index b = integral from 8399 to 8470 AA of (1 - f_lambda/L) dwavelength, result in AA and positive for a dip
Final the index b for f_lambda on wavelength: 3.3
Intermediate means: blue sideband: 1.57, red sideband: 1.44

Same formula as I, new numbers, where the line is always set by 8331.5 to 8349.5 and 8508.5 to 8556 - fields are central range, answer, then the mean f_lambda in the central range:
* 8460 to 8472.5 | 0.48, 1.44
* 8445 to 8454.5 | 0.35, 1.45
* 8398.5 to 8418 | 2.30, 1.36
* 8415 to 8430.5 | 1.21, 1.41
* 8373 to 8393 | 0.22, 1.55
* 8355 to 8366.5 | -0.23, 1.61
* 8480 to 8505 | 0.35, 1.45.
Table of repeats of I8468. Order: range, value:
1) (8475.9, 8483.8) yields 1.46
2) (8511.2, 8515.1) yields 1.46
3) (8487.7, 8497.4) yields 1.46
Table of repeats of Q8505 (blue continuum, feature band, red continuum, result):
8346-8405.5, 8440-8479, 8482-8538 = 0.01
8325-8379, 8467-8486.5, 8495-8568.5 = 0.05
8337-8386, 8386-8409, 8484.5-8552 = 0.10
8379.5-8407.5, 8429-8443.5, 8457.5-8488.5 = -0.07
